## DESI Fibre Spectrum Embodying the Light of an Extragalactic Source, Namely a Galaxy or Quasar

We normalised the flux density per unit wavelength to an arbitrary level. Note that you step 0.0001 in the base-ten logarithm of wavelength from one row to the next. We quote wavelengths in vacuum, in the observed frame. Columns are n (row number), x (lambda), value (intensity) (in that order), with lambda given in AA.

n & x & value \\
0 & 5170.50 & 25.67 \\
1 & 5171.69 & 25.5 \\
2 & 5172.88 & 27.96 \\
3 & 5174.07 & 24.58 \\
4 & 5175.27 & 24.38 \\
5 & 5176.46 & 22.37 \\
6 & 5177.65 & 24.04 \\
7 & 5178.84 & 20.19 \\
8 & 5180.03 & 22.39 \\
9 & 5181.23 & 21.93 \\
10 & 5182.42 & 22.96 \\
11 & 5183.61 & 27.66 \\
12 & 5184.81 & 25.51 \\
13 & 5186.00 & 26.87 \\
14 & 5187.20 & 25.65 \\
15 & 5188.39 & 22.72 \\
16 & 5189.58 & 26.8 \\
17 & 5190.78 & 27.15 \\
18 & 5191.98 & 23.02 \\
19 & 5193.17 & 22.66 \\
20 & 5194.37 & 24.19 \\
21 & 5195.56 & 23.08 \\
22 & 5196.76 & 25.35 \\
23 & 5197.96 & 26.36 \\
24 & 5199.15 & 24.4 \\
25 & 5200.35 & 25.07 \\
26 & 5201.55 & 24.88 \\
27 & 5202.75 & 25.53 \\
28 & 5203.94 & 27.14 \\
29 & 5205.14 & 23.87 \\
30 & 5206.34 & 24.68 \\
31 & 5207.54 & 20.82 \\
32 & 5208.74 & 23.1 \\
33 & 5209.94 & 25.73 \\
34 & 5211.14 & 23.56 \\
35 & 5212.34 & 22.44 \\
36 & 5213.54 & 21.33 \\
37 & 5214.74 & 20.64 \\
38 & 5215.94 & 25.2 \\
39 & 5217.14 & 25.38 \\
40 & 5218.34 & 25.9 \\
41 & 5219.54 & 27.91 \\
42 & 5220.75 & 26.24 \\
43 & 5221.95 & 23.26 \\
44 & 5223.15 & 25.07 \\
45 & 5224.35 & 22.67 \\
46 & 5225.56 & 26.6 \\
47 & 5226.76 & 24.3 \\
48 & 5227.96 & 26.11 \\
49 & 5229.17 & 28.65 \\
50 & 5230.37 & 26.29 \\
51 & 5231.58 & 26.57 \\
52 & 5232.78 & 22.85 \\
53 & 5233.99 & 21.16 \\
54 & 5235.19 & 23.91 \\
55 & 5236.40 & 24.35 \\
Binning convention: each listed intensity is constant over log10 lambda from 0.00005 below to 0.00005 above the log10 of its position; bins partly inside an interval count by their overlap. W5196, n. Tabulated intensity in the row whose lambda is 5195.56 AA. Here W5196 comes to 23.08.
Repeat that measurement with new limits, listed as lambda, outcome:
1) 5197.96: 26.36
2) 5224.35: 22.67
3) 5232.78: 22.85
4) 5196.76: 25.35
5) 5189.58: 26.8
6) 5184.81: 25.51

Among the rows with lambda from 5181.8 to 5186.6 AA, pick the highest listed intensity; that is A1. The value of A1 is 27.66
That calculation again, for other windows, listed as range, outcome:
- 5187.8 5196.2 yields 27.15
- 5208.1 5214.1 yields 25.73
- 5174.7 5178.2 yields 24.38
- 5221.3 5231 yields 28.65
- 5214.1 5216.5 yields 25.2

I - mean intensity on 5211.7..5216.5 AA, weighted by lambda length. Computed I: 22.4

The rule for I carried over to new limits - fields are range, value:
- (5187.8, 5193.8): 24.5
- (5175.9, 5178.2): 23.2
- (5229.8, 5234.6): 24.2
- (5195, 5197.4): 24.2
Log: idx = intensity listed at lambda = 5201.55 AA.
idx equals 24.88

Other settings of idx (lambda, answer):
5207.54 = 20.82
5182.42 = 22.96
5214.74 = 20.64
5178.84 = 20.19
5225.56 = 26.6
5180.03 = 22.39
